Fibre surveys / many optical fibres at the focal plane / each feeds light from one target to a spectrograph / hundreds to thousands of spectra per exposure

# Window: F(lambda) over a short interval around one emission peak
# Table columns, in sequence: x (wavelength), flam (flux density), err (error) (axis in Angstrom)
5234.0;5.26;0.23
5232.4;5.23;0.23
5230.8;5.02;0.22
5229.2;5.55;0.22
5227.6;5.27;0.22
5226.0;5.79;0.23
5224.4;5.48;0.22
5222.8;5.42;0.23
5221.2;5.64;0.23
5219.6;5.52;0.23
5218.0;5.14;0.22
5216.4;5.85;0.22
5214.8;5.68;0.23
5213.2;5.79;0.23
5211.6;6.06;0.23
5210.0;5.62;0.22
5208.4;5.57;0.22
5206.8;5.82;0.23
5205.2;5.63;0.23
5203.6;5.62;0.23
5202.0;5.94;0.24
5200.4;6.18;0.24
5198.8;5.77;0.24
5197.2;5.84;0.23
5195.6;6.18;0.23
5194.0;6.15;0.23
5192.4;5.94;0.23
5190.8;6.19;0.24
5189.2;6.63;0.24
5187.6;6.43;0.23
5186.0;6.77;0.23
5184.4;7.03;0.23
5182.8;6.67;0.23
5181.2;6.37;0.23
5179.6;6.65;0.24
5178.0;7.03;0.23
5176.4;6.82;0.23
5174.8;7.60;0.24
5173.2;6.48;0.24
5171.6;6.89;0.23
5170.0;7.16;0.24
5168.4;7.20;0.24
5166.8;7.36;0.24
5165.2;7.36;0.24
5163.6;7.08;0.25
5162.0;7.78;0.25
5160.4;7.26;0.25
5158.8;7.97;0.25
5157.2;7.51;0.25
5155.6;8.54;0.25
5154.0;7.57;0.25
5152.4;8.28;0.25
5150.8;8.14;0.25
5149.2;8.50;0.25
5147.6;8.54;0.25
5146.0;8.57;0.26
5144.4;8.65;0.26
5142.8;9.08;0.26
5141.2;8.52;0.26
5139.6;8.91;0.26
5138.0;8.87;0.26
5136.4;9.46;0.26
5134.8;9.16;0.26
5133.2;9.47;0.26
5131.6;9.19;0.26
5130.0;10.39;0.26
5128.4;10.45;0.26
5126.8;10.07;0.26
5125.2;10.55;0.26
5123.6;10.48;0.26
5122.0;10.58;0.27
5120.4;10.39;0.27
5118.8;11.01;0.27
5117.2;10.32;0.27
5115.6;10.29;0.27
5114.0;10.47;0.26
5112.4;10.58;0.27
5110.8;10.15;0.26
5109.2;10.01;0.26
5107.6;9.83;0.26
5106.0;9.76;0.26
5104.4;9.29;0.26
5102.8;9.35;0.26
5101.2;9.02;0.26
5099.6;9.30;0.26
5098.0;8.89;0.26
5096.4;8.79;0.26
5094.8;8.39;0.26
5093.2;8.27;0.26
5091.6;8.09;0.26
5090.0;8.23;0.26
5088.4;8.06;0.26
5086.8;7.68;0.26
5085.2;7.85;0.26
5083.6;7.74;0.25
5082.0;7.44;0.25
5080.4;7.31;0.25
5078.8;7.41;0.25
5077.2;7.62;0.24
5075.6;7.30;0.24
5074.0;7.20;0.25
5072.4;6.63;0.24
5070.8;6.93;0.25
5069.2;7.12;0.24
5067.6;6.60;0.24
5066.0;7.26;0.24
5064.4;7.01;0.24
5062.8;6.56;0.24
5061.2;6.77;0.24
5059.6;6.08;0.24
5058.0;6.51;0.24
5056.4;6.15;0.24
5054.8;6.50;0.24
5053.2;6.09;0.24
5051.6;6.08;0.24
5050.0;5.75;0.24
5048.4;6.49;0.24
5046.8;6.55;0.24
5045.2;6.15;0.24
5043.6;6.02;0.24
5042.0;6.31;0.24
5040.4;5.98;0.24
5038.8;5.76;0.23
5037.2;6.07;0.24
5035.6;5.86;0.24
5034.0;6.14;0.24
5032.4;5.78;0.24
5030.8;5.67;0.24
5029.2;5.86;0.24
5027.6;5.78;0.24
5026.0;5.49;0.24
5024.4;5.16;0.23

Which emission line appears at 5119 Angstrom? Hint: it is C IV 1549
